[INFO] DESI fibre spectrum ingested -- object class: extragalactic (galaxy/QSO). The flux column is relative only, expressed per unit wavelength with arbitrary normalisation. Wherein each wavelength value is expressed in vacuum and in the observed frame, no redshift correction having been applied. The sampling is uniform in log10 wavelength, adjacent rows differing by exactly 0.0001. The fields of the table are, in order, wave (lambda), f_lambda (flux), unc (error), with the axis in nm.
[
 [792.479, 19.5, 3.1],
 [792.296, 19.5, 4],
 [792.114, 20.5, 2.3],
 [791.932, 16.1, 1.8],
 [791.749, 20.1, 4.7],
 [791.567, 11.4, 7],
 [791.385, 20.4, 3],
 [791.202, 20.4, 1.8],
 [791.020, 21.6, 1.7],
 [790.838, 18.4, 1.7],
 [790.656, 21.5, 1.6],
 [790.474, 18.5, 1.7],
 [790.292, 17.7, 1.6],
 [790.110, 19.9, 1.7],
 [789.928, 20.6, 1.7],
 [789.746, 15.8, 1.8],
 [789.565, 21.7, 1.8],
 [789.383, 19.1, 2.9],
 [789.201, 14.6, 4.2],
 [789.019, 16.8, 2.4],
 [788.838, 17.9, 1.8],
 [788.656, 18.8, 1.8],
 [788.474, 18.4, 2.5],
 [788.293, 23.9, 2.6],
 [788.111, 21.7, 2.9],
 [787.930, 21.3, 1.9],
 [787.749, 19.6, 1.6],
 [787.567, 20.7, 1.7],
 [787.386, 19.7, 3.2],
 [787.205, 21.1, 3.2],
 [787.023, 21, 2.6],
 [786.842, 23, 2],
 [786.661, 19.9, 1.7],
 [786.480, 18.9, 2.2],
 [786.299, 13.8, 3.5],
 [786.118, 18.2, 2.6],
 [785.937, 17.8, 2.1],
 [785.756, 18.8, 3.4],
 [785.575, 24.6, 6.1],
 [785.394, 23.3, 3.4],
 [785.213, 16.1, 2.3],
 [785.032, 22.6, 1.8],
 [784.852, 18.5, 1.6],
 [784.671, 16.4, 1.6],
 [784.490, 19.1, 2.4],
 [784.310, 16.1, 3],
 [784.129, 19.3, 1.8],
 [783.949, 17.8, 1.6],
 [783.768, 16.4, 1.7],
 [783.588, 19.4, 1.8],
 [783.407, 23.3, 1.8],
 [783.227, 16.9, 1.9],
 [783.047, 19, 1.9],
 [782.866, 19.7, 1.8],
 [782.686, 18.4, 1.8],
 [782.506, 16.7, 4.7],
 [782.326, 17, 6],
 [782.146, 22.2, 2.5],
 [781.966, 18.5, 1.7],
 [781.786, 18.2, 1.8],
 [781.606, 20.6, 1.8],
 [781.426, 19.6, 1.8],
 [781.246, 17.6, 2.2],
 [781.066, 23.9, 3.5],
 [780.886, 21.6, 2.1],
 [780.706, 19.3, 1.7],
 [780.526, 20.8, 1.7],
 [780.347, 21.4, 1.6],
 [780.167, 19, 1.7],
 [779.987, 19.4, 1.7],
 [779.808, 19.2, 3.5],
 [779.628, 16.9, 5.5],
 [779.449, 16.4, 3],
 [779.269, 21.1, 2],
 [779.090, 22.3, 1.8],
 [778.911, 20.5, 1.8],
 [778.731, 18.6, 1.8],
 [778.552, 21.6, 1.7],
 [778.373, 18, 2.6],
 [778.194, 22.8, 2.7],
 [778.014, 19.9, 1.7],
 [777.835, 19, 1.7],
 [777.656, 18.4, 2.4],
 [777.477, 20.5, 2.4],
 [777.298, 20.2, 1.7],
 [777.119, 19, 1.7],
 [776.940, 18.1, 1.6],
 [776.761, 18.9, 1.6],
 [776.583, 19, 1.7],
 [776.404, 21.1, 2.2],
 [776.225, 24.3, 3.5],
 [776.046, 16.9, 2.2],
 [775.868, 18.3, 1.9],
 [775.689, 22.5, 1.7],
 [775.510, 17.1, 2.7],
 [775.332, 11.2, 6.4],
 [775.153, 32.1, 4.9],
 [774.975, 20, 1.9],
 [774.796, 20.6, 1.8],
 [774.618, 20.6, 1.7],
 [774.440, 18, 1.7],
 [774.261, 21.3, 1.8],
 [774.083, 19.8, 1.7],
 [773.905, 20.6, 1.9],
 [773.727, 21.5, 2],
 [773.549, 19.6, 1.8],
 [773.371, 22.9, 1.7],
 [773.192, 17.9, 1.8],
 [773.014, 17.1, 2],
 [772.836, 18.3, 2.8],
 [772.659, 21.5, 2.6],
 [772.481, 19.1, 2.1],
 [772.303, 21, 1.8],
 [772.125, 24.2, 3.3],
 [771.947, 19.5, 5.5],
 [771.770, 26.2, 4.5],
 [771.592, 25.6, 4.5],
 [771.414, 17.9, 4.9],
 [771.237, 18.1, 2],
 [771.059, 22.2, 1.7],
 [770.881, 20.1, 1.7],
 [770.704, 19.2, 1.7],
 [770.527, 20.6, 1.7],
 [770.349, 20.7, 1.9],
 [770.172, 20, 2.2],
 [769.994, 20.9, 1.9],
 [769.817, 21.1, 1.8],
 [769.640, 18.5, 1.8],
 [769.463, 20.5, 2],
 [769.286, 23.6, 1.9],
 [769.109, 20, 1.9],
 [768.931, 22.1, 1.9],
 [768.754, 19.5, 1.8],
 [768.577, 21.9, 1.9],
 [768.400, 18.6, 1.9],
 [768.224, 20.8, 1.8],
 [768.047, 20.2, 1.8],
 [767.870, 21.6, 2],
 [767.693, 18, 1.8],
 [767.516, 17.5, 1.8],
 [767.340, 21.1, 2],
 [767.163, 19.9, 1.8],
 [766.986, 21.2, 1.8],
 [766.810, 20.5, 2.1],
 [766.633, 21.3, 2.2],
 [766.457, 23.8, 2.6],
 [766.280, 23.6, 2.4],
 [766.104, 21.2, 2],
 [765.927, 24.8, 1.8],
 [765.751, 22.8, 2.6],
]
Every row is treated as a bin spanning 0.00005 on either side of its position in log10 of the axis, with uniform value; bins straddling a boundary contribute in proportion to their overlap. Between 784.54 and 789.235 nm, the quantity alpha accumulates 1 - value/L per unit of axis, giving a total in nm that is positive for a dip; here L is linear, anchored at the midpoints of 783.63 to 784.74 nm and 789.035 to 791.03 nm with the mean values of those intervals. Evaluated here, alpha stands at -0.36 nm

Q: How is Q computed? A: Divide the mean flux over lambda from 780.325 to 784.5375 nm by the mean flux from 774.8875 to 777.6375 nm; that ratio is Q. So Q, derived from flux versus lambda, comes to 0.97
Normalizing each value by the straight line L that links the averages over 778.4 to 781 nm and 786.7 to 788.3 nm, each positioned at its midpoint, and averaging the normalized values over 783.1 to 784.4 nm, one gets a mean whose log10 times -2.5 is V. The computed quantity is 0.114 mag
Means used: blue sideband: 19.9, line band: 18.5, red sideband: 21.2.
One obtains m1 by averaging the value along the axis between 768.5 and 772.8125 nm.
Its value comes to 21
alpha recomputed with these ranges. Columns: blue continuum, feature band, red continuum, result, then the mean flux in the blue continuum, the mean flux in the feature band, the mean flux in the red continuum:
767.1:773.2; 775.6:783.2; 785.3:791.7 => 0.116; 20.5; 19.7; 19.5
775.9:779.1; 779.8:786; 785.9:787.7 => 0.075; 19.9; 19.4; 19.5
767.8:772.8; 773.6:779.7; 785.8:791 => 0.123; 20.9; 19.9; 19.3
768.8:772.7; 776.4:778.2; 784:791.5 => 0.078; 21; 19.5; 19.4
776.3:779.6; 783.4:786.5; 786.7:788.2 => 0.278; 19.7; 18.8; 21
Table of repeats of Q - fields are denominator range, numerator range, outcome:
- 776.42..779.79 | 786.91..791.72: 0.99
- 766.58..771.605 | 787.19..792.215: 0.94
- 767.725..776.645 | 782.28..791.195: 0.94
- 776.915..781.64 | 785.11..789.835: 0.98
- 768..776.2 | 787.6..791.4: 0.95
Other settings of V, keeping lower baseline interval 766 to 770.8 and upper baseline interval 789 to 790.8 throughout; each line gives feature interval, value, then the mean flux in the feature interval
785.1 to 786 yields -0.06 mag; 20.2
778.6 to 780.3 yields 0.02 mag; 19.4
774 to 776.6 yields -0.01 mag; 20.2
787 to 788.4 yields -0.12 mag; 21.1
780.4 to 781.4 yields -0.06 mag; 20.6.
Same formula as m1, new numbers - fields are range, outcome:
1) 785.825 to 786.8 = 18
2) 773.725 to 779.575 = 20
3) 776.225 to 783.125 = 19.7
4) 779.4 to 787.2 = 19.3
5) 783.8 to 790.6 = 19.3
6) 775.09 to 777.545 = 19.8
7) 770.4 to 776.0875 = 20.4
